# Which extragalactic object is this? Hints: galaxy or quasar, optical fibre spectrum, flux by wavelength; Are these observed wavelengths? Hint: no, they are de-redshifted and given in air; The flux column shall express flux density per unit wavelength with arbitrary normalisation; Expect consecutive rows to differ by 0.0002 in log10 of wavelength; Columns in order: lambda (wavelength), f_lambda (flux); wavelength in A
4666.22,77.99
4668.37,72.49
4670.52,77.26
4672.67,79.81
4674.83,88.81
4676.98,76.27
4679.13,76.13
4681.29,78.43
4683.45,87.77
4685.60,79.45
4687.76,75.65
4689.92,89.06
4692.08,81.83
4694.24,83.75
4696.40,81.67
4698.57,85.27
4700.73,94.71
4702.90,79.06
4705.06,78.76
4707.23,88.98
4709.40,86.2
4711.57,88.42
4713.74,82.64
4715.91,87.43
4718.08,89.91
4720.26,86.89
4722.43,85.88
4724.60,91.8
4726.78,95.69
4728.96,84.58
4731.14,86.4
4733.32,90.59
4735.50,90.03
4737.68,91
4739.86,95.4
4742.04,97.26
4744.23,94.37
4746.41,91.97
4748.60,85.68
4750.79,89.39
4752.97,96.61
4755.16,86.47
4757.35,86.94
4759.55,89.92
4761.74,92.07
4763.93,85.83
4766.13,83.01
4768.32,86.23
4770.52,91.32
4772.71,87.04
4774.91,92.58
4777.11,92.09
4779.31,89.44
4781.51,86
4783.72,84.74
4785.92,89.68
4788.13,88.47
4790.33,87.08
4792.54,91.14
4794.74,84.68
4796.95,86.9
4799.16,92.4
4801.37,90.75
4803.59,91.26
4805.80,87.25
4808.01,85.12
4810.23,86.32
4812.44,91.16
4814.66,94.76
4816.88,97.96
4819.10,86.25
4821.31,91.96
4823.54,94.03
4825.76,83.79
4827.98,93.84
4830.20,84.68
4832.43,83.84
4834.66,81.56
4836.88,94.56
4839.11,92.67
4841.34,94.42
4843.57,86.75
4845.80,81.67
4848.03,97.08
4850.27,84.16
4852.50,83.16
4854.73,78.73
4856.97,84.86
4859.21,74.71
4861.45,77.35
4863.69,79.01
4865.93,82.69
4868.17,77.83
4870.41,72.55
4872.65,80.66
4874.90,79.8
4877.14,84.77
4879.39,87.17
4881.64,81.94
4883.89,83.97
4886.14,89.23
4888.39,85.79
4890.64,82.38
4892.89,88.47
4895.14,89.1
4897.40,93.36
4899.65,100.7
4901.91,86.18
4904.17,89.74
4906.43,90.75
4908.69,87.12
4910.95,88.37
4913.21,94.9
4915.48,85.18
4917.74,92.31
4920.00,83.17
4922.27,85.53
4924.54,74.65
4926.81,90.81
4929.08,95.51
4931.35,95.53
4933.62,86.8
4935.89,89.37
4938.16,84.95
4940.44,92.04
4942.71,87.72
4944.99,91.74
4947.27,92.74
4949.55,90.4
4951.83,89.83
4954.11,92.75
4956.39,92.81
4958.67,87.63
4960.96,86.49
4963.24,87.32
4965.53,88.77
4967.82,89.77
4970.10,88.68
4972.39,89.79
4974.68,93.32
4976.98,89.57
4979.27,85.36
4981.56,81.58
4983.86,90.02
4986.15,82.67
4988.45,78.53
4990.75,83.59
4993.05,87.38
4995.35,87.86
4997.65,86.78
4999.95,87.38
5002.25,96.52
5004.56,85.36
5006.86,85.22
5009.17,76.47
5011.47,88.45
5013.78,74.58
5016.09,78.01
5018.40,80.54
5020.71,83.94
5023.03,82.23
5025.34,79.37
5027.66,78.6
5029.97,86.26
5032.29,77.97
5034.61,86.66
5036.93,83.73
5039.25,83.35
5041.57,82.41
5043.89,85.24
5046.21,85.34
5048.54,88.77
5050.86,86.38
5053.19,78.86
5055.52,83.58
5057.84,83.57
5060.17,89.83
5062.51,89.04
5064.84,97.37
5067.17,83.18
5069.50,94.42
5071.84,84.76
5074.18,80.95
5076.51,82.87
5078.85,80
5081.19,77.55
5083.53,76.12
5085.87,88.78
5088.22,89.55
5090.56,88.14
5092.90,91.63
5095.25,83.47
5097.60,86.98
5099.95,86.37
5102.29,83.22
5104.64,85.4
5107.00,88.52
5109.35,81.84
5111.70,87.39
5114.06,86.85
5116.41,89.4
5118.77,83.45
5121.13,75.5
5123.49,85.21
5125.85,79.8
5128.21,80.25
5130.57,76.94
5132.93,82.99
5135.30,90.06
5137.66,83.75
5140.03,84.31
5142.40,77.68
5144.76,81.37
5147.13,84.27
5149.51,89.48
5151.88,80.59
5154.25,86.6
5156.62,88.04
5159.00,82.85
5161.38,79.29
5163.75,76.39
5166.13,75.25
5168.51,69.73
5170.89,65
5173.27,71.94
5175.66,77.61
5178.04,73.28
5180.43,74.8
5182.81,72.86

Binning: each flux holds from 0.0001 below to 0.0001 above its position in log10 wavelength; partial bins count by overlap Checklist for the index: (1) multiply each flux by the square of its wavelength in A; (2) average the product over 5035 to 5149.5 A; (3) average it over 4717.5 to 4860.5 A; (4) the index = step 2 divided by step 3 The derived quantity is 1.08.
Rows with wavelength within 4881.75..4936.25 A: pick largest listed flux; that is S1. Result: 100.7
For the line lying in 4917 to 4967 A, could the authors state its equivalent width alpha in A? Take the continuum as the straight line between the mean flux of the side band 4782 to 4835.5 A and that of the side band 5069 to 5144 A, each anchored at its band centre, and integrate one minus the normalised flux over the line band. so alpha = -1.4 A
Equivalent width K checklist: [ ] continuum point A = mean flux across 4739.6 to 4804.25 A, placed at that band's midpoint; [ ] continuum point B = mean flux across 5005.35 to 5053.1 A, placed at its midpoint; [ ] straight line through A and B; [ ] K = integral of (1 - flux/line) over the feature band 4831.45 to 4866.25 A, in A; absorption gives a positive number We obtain 1.0 A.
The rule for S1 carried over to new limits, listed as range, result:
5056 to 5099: 97.37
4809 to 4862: 97.96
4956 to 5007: 96.52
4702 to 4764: 97.26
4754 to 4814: 92.58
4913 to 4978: 95.53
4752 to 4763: 96.61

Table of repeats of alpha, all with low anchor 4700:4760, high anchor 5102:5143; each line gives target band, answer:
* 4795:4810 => -0.1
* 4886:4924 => -1.0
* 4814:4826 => -0.6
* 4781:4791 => 0.1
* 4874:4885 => 0.4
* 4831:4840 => 0.0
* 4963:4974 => -0.4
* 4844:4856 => 0.3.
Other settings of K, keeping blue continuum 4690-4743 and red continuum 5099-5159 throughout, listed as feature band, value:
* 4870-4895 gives 0.7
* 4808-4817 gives -0.4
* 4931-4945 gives -0.6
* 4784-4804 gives -0.4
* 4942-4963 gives -1.1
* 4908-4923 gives -0.4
